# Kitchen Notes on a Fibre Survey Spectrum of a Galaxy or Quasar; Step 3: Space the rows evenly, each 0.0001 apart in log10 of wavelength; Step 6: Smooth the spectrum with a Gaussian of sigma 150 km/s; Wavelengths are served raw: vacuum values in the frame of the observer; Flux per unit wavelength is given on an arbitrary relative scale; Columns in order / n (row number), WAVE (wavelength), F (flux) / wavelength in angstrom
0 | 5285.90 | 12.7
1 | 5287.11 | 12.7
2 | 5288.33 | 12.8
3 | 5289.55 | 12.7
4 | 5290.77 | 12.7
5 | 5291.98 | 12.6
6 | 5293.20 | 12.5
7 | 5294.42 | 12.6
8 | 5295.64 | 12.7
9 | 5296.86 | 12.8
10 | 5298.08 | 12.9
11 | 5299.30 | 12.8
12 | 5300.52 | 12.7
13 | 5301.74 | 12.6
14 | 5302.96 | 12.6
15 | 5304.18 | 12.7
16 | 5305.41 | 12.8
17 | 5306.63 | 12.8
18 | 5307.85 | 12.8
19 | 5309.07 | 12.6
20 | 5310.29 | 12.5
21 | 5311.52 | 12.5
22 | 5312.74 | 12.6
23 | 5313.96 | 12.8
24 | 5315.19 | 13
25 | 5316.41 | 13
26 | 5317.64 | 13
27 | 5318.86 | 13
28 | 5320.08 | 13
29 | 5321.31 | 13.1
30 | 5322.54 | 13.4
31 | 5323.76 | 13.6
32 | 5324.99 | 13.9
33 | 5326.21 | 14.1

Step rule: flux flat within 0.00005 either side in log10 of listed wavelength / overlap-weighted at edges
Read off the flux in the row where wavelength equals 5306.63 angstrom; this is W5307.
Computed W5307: 12.8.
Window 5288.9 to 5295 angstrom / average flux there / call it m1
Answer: 12.6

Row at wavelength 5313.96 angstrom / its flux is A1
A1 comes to 12.8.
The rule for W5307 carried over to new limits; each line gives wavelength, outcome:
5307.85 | 12.8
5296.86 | 12.8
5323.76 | 13.6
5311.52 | 12.5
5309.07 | 12.6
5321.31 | 13.1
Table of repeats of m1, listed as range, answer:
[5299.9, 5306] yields 12.7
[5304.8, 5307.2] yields 12.8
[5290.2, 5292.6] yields 12.7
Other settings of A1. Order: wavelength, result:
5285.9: 12.7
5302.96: 12.6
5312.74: 12.6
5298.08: 12.9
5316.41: 13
